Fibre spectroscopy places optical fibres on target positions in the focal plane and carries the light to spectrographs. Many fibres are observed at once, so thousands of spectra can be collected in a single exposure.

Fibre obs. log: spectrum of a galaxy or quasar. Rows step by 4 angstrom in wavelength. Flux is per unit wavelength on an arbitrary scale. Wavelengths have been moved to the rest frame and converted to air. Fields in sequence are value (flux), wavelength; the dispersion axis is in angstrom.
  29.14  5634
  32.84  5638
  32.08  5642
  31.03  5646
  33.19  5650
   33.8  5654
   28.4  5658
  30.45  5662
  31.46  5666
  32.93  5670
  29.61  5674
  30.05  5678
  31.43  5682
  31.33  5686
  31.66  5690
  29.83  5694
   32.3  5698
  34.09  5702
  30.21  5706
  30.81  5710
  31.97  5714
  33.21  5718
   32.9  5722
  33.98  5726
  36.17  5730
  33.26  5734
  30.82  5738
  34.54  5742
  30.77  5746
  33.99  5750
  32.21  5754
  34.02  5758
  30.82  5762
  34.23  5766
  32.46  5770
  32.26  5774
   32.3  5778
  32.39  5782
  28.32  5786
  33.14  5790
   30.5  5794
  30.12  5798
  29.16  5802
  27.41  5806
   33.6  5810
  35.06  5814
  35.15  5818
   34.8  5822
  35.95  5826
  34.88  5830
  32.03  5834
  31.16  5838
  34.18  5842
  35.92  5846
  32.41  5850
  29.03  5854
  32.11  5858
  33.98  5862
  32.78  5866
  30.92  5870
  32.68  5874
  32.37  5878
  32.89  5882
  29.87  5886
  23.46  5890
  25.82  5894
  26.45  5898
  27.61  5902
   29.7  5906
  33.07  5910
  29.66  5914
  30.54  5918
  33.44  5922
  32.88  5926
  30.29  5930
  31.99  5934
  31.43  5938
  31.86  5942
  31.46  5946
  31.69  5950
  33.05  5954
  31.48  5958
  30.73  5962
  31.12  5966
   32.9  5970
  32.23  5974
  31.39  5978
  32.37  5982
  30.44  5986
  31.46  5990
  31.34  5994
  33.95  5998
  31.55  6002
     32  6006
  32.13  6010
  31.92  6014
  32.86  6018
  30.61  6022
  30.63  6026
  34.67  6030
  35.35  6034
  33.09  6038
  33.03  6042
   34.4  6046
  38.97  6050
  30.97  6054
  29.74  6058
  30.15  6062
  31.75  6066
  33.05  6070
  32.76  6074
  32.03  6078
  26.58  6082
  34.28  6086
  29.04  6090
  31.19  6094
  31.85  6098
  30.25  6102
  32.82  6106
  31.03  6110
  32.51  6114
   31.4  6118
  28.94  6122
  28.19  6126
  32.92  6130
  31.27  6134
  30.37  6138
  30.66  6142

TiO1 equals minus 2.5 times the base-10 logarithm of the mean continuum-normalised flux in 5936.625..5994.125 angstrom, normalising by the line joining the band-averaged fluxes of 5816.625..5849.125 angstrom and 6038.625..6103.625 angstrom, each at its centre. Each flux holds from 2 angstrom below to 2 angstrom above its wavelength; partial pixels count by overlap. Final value 0.04 mag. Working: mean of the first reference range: 34.2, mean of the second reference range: 31.9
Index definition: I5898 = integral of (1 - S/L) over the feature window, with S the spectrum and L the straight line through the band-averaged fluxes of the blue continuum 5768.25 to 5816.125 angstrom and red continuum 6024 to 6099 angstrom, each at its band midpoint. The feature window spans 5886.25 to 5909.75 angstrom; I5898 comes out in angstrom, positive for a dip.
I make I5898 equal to 3.3 angstrom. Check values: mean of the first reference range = 31.4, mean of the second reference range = 32.3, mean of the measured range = 27.3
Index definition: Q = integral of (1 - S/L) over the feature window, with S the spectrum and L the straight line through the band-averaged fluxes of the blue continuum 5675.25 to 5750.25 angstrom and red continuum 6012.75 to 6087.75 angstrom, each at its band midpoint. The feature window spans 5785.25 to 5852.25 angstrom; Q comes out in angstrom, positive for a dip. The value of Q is -0.7 angstrom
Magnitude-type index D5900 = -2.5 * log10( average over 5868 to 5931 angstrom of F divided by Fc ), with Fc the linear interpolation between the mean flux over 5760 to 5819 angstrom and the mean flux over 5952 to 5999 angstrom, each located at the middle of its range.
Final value 0.06 mag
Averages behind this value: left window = 31.7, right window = 31.8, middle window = 30.1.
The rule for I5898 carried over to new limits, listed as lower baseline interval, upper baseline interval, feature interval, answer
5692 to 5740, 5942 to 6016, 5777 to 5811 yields 1.7 angstrom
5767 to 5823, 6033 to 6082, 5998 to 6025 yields 0.5 angstrom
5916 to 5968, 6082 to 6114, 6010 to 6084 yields -2.3 angstrom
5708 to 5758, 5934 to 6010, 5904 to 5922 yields 0.6 angstrom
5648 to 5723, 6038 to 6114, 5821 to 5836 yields -1.3 angstrom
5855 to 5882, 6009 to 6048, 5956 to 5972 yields 0.6 angstrom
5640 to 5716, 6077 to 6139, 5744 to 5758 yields -0.6 angstrom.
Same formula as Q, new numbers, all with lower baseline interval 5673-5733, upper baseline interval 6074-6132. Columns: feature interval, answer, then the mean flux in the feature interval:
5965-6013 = -1.0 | 31.9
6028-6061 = -2.7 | 33.7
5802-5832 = -1.7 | 33.5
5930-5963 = -0.3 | 31.7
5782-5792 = 0.2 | 31.1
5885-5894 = 1.5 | 26.1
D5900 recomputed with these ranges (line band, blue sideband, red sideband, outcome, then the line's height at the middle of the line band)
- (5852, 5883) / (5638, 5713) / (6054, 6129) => -0.03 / 31.2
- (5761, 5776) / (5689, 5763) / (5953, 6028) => 0.00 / 32.4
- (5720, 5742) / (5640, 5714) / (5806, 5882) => -0.05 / 31.9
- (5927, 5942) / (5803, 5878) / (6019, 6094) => 0.04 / 32.6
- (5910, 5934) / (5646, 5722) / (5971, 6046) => 0.02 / 32.1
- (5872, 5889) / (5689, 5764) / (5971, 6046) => 0.03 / 32.4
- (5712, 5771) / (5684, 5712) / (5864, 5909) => -0.07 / 31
